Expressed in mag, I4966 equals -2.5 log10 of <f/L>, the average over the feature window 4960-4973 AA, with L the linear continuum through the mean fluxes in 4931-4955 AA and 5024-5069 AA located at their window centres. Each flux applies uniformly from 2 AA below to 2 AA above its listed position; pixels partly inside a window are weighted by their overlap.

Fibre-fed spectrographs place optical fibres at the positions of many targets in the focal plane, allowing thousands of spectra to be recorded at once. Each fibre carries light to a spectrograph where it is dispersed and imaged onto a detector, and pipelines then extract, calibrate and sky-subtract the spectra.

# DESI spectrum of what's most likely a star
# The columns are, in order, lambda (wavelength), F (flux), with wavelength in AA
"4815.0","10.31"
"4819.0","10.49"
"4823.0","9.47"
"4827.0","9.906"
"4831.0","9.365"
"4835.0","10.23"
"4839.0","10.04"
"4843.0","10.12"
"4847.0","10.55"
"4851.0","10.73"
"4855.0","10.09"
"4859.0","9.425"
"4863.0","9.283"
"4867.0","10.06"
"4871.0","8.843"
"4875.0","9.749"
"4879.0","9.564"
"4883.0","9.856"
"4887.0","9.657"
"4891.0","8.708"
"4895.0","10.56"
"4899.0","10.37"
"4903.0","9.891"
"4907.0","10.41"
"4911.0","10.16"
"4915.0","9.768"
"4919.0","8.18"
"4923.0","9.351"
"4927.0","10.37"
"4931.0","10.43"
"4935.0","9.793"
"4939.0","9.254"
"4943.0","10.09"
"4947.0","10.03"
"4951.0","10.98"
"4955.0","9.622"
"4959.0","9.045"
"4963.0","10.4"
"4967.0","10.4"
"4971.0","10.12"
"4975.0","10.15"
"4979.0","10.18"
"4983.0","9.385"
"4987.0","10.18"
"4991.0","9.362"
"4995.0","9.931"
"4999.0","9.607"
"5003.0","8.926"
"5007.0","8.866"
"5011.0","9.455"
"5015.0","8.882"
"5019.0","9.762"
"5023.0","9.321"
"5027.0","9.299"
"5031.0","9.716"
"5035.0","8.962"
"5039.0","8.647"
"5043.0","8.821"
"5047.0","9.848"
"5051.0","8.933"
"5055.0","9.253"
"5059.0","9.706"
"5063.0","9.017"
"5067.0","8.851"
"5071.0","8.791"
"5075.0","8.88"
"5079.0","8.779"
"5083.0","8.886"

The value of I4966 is -0.04 mag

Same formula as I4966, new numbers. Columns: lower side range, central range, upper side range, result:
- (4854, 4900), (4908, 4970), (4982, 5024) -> -0.04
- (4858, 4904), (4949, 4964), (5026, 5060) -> -0.06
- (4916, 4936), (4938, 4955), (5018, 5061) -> -0.06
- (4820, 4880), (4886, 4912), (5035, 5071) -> -0.03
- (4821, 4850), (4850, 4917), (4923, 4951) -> 0.02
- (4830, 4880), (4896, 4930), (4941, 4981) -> 0.02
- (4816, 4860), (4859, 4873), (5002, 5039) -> 0.06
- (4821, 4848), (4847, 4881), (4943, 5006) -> 0.02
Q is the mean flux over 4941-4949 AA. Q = 10.1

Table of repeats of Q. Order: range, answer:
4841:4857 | 10.4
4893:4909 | 10.3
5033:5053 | 9.04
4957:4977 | 10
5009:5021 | 9.37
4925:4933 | 10.4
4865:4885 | 9.61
